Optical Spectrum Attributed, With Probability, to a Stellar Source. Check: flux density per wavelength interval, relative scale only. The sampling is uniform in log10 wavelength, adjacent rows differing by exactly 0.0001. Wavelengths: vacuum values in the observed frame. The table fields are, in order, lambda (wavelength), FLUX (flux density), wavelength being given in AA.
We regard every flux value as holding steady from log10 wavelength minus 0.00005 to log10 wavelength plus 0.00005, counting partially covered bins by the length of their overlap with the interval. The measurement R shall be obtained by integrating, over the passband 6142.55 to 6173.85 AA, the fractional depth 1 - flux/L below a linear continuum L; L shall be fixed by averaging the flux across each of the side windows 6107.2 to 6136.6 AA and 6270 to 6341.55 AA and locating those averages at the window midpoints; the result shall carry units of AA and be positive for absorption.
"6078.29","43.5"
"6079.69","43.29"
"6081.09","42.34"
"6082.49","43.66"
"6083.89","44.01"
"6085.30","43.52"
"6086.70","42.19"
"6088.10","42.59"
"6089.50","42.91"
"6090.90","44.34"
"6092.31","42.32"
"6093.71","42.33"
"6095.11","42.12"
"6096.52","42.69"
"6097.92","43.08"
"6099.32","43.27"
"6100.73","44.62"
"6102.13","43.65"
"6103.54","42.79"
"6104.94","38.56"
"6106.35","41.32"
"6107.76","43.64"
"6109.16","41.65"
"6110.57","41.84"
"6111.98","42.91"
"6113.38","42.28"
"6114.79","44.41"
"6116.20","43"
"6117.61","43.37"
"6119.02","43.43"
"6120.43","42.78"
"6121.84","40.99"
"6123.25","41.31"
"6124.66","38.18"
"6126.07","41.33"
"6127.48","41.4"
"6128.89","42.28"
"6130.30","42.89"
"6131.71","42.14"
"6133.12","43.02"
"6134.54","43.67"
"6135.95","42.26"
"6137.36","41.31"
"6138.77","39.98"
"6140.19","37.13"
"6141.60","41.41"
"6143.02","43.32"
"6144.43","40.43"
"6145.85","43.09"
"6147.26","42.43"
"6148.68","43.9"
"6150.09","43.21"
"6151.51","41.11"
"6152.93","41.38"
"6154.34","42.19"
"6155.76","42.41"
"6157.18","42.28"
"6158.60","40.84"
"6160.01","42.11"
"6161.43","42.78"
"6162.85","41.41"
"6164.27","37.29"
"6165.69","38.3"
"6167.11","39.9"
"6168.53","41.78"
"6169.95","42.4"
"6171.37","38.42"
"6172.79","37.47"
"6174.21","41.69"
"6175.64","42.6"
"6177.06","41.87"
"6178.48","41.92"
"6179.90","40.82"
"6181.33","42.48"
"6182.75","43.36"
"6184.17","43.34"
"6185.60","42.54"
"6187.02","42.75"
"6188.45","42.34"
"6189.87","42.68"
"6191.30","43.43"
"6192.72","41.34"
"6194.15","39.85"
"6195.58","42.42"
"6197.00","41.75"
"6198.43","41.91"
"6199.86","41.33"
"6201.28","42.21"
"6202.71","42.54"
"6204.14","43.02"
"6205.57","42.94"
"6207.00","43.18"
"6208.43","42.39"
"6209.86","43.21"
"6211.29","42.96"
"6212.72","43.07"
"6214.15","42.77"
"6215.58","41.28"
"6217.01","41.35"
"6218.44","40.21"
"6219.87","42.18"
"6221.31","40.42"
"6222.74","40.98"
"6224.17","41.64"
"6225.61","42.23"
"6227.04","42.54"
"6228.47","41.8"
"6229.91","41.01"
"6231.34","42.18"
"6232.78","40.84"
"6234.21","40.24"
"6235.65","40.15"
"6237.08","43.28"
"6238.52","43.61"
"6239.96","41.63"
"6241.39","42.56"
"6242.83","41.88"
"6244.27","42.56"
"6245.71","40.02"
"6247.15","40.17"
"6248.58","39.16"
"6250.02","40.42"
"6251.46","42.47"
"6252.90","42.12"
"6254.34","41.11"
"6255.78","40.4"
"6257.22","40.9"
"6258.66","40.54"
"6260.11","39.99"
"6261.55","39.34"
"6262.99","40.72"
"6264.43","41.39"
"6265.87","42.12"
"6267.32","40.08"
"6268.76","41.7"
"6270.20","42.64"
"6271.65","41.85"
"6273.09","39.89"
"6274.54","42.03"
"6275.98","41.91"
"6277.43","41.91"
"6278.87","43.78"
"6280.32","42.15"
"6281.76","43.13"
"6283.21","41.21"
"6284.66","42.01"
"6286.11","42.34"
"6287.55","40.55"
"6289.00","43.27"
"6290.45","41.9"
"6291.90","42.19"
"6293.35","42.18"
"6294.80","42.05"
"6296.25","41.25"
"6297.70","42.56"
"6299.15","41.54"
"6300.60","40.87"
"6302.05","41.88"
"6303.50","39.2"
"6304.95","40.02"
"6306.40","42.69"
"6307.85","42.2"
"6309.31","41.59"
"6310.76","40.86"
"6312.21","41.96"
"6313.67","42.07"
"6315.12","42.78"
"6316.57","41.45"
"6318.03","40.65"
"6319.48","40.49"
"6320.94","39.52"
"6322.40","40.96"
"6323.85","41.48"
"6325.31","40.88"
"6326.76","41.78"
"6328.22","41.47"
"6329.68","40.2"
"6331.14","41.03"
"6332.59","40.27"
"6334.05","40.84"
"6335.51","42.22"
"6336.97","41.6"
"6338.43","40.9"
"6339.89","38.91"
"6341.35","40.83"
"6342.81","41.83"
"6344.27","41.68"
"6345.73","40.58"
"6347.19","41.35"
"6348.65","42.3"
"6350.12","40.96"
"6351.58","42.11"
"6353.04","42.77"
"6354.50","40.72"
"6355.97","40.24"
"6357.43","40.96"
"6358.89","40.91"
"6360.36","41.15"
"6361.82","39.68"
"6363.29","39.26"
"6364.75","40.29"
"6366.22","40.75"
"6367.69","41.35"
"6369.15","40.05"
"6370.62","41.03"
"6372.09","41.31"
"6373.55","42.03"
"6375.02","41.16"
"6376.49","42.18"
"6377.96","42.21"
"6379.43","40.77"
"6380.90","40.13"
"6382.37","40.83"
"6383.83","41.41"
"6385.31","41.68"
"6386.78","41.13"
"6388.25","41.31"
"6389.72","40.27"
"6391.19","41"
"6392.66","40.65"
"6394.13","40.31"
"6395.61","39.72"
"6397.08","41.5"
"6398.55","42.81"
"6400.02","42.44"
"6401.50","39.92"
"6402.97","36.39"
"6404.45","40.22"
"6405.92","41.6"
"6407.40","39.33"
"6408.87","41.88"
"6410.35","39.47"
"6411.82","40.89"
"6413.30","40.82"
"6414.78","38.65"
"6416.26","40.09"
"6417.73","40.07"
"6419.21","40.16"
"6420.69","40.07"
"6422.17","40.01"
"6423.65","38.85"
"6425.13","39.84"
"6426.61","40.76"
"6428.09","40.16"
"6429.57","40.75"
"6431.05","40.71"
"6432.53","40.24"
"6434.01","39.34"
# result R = 0.6 AA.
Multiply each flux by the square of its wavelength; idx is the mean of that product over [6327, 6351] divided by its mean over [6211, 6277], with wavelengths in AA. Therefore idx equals 1.0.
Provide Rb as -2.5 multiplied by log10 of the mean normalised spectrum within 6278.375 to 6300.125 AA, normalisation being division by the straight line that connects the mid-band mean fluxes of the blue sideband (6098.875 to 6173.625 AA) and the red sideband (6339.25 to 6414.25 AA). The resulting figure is -0.02 mag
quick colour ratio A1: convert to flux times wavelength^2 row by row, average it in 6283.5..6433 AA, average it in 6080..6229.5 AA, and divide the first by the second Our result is 1.0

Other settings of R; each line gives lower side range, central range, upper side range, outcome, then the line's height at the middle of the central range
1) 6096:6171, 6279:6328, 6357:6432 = -0.6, 41.1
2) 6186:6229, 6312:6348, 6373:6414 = 0.2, 41.3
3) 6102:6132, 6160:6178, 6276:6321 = 0.6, 42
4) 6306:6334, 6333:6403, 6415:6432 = -0.5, 40.7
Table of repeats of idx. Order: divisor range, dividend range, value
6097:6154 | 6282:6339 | 1.04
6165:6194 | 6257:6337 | 1.04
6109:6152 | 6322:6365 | 1.05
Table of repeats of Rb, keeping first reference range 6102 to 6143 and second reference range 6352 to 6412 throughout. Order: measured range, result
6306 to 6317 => -0.022 mag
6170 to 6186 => 0.004 mag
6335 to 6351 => -0.005 mag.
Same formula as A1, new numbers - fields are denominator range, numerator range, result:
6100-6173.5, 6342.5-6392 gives 1.06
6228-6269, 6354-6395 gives 1.03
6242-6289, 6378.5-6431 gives 1.02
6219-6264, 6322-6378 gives 1.03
